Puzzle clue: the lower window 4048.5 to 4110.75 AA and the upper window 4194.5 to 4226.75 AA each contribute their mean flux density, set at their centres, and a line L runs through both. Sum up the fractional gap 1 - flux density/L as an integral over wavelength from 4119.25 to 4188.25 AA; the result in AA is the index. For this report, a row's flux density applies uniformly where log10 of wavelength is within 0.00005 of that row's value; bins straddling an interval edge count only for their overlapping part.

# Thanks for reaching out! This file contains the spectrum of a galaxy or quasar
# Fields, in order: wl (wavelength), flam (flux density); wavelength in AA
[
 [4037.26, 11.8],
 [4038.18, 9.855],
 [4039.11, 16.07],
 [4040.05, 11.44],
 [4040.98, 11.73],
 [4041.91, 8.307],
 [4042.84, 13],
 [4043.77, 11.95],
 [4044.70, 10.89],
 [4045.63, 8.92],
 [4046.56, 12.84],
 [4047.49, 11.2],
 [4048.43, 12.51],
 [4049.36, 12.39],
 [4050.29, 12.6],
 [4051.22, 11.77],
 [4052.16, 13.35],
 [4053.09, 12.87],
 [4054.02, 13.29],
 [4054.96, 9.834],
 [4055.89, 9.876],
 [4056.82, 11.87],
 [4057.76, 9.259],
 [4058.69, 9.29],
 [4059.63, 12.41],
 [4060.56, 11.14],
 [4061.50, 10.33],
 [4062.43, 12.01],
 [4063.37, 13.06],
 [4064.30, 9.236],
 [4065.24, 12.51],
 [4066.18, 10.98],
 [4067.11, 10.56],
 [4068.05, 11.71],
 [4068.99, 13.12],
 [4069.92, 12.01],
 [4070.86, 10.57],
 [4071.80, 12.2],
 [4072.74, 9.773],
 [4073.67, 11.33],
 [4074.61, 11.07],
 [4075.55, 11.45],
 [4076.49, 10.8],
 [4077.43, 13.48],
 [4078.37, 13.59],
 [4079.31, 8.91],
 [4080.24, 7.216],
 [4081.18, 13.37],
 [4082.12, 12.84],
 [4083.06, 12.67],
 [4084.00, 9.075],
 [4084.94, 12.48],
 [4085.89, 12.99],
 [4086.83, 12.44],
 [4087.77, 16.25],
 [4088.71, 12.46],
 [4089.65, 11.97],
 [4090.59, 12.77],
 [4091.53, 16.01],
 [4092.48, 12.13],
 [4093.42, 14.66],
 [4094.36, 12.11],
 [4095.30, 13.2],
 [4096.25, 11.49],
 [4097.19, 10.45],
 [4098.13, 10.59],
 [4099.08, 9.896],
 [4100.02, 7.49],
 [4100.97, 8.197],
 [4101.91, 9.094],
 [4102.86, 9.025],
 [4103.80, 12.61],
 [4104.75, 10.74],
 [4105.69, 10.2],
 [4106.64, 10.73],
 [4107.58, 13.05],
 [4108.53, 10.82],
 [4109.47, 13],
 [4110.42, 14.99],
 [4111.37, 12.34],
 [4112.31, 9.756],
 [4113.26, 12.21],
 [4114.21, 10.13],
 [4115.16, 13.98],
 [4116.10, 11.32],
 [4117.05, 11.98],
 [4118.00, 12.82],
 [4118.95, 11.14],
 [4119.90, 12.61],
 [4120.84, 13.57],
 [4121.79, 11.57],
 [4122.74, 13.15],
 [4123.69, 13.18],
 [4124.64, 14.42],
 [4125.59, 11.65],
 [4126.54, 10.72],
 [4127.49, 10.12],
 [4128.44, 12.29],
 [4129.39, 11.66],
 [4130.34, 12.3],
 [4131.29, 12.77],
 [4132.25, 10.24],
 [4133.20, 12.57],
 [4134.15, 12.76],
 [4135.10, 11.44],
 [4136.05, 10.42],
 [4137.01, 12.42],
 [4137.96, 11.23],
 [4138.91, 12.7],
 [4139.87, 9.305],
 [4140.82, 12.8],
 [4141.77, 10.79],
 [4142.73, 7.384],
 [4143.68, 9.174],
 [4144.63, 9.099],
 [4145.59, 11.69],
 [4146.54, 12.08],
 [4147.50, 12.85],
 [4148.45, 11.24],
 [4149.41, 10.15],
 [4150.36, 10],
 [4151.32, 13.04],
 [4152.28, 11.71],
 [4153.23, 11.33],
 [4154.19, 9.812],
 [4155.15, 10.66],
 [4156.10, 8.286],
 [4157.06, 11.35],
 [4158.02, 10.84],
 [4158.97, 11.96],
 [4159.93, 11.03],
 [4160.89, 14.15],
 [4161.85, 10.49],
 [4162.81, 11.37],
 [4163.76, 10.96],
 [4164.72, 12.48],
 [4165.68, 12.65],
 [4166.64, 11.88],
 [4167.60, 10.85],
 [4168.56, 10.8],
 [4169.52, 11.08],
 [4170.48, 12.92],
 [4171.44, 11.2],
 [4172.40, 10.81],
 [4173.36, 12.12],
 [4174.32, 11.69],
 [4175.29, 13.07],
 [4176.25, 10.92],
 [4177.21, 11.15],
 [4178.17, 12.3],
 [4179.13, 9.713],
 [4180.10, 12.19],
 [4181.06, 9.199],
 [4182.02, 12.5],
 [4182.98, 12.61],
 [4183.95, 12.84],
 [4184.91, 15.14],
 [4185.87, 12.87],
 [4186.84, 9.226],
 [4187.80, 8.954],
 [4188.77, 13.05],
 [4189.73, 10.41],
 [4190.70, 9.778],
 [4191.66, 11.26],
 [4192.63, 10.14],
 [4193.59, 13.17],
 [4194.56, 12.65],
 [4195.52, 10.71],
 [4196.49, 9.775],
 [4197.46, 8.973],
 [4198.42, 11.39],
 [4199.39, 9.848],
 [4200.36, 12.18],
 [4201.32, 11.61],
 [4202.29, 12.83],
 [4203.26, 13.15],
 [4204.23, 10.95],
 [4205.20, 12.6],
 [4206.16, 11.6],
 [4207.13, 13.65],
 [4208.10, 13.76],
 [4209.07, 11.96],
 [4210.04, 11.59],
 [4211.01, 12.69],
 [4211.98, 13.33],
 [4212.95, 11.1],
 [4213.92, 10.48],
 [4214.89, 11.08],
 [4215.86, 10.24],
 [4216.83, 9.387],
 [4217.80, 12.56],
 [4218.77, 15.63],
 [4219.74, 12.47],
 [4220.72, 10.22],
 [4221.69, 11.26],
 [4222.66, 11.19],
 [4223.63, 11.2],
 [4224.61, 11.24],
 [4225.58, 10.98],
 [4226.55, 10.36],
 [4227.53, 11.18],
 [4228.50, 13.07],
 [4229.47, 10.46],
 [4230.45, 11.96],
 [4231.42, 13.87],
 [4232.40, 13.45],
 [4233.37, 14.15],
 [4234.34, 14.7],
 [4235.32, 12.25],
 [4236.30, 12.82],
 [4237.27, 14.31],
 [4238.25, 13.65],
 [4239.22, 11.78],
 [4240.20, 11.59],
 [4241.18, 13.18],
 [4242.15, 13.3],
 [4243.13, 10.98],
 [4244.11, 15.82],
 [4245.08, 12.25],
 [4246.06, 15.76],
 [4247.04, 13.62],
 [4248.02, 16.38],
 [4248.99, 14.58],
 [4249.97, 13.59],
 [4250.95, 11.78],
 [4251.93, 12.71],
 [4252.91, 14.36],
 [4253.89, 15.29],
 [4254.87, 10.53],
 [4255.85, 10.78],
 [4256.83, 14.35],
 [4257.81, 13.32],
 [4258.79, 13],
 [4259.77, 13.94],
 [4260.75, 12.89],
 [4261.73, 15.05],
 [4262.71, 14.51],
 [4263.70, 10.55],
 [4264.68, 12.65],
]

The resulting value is 0.57 AA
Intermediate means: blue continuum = 11.6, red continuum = 11.6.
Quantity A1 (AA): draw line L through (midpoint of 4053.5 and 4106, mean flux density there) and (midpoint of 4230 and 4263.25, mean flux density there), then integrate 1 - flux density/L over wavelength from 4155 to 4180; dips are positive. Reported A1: 2.10 AA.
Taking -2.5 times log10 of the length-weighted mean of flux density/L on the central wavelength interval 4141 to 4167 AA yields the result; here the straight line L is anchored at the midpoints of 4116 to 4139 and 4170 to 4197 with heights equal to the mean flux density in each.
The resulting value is 0.07 mag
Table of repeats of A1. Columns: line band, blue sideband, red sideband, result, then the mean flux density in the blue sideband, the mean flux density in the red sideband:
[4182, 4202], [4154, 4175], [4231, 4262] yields 1.1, 11.4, 13.4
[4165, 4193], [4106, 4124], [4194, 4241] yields 1.3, 12.2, 12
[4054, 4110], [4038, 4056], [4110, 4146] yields 1.4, 11.8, 11.7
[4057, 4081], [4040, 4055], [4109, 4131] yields 1.5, 11.8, 12.2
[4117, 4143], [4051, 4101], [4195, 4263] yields 0.2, 11.6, 12.5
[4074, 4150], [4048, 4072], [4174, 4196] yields -0.6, 11.6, 11.5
